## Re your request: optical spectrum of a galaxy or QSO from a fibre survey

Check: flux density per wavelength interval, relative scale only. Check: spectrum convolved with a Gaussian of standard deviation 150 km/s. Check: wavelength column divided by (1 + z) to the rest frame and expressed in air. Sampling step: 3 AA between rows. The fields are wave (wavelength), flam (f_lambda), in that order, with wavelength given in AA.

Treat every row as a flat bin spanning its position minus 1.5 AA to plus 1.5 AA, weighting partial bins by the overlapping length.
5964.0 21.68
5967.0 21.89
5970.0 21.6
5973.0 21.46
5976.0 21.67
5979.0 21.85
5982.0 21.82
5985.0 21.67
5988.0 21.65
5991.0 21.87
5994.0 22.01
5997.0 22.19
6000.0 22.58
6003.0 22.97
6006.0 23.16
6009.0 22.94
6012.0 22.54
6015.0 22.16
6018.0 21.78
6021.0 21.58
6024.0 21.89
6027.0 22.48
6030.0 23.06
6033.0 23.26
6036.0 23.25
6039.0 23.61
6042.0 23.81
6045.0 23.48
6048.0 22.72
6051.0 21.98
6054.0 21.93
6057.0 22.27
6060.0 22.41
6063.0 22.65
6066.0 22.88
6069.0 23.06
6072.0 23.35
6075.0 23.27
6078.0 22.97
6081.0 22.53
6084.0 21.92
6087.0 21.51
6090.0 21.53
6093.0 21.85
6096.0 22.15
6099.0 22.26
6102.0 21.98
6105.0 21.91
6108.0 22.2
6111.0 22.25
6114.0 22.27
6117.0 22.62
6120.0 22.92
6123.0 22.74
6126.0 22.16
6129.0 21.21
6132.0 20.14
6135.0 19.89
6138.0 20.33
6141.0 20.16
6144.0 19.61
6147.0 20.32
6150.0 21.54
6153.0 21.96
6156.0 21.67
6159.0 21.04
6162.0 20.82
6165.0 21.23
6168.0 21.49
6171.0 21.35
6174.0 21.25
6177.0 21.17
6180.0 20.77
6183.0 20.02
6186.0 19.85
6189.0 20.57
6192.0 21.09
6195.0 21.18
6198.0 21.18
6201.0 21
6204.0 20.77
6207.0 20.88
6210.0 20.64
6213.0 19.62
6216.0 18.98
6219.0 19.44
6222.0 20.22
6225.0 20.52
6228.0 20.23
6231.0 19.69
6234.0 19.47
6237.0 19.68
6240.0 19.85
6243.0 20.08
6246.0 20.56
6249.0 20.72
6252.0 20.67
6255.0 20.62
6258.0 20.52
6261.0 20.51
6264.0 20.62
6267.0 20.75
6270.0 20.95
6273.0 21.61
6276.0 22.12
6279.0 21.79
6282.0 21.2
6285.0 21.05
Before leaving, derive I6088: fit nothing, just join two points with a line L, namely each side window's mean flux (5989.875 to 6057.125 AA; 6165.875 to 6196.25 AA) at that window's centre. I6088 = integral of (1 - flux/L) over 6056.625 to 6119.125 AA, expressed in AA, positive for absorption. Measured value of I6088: -1.4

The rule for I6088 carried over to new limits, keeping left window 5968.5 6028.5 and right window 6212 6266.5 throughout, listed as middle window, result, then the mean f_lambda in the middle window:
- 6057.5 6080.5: -1.47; 22.9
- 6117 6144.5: -0.18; 21.2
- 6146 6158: -0.32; 21.4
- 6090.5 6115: -0.97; 22.1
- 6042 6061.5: -0.82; 22.6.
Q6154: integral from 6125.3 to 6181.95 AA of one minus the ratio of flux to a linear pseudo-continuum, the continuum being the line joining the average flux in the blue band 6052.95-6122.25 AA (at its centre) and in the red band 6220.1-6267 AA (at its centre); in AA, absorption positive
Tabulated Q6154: 1.5 AA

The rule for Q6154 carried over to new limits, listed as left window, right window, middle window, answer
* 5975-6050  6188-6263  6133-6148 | 0.8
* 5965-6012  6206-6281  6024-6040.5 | -0.9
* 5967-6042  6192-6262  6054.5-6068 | -0.4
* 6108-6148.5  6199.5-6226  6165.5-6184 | -0.3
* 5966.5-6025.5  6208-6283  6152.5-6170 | -0.3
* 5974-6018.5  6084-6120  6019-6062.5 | -1.1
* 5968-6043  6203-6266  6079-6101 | -0.4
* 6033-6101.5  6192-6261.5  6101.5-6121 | -0.3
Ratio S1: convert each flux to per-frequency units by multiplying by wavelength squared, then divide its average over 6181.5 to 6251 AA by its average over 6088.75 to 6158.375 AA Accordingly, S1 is 0.97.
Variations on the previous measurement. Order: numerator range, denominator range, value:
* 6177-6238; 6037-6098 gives 0.94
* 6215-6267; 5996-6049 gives 0.95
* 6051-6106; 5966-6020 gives 1.04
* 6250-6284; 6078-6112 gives 1.01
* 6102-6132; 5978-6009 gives 1.04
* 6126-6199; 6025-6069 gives 0.95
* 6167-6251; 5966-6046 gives 0.98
